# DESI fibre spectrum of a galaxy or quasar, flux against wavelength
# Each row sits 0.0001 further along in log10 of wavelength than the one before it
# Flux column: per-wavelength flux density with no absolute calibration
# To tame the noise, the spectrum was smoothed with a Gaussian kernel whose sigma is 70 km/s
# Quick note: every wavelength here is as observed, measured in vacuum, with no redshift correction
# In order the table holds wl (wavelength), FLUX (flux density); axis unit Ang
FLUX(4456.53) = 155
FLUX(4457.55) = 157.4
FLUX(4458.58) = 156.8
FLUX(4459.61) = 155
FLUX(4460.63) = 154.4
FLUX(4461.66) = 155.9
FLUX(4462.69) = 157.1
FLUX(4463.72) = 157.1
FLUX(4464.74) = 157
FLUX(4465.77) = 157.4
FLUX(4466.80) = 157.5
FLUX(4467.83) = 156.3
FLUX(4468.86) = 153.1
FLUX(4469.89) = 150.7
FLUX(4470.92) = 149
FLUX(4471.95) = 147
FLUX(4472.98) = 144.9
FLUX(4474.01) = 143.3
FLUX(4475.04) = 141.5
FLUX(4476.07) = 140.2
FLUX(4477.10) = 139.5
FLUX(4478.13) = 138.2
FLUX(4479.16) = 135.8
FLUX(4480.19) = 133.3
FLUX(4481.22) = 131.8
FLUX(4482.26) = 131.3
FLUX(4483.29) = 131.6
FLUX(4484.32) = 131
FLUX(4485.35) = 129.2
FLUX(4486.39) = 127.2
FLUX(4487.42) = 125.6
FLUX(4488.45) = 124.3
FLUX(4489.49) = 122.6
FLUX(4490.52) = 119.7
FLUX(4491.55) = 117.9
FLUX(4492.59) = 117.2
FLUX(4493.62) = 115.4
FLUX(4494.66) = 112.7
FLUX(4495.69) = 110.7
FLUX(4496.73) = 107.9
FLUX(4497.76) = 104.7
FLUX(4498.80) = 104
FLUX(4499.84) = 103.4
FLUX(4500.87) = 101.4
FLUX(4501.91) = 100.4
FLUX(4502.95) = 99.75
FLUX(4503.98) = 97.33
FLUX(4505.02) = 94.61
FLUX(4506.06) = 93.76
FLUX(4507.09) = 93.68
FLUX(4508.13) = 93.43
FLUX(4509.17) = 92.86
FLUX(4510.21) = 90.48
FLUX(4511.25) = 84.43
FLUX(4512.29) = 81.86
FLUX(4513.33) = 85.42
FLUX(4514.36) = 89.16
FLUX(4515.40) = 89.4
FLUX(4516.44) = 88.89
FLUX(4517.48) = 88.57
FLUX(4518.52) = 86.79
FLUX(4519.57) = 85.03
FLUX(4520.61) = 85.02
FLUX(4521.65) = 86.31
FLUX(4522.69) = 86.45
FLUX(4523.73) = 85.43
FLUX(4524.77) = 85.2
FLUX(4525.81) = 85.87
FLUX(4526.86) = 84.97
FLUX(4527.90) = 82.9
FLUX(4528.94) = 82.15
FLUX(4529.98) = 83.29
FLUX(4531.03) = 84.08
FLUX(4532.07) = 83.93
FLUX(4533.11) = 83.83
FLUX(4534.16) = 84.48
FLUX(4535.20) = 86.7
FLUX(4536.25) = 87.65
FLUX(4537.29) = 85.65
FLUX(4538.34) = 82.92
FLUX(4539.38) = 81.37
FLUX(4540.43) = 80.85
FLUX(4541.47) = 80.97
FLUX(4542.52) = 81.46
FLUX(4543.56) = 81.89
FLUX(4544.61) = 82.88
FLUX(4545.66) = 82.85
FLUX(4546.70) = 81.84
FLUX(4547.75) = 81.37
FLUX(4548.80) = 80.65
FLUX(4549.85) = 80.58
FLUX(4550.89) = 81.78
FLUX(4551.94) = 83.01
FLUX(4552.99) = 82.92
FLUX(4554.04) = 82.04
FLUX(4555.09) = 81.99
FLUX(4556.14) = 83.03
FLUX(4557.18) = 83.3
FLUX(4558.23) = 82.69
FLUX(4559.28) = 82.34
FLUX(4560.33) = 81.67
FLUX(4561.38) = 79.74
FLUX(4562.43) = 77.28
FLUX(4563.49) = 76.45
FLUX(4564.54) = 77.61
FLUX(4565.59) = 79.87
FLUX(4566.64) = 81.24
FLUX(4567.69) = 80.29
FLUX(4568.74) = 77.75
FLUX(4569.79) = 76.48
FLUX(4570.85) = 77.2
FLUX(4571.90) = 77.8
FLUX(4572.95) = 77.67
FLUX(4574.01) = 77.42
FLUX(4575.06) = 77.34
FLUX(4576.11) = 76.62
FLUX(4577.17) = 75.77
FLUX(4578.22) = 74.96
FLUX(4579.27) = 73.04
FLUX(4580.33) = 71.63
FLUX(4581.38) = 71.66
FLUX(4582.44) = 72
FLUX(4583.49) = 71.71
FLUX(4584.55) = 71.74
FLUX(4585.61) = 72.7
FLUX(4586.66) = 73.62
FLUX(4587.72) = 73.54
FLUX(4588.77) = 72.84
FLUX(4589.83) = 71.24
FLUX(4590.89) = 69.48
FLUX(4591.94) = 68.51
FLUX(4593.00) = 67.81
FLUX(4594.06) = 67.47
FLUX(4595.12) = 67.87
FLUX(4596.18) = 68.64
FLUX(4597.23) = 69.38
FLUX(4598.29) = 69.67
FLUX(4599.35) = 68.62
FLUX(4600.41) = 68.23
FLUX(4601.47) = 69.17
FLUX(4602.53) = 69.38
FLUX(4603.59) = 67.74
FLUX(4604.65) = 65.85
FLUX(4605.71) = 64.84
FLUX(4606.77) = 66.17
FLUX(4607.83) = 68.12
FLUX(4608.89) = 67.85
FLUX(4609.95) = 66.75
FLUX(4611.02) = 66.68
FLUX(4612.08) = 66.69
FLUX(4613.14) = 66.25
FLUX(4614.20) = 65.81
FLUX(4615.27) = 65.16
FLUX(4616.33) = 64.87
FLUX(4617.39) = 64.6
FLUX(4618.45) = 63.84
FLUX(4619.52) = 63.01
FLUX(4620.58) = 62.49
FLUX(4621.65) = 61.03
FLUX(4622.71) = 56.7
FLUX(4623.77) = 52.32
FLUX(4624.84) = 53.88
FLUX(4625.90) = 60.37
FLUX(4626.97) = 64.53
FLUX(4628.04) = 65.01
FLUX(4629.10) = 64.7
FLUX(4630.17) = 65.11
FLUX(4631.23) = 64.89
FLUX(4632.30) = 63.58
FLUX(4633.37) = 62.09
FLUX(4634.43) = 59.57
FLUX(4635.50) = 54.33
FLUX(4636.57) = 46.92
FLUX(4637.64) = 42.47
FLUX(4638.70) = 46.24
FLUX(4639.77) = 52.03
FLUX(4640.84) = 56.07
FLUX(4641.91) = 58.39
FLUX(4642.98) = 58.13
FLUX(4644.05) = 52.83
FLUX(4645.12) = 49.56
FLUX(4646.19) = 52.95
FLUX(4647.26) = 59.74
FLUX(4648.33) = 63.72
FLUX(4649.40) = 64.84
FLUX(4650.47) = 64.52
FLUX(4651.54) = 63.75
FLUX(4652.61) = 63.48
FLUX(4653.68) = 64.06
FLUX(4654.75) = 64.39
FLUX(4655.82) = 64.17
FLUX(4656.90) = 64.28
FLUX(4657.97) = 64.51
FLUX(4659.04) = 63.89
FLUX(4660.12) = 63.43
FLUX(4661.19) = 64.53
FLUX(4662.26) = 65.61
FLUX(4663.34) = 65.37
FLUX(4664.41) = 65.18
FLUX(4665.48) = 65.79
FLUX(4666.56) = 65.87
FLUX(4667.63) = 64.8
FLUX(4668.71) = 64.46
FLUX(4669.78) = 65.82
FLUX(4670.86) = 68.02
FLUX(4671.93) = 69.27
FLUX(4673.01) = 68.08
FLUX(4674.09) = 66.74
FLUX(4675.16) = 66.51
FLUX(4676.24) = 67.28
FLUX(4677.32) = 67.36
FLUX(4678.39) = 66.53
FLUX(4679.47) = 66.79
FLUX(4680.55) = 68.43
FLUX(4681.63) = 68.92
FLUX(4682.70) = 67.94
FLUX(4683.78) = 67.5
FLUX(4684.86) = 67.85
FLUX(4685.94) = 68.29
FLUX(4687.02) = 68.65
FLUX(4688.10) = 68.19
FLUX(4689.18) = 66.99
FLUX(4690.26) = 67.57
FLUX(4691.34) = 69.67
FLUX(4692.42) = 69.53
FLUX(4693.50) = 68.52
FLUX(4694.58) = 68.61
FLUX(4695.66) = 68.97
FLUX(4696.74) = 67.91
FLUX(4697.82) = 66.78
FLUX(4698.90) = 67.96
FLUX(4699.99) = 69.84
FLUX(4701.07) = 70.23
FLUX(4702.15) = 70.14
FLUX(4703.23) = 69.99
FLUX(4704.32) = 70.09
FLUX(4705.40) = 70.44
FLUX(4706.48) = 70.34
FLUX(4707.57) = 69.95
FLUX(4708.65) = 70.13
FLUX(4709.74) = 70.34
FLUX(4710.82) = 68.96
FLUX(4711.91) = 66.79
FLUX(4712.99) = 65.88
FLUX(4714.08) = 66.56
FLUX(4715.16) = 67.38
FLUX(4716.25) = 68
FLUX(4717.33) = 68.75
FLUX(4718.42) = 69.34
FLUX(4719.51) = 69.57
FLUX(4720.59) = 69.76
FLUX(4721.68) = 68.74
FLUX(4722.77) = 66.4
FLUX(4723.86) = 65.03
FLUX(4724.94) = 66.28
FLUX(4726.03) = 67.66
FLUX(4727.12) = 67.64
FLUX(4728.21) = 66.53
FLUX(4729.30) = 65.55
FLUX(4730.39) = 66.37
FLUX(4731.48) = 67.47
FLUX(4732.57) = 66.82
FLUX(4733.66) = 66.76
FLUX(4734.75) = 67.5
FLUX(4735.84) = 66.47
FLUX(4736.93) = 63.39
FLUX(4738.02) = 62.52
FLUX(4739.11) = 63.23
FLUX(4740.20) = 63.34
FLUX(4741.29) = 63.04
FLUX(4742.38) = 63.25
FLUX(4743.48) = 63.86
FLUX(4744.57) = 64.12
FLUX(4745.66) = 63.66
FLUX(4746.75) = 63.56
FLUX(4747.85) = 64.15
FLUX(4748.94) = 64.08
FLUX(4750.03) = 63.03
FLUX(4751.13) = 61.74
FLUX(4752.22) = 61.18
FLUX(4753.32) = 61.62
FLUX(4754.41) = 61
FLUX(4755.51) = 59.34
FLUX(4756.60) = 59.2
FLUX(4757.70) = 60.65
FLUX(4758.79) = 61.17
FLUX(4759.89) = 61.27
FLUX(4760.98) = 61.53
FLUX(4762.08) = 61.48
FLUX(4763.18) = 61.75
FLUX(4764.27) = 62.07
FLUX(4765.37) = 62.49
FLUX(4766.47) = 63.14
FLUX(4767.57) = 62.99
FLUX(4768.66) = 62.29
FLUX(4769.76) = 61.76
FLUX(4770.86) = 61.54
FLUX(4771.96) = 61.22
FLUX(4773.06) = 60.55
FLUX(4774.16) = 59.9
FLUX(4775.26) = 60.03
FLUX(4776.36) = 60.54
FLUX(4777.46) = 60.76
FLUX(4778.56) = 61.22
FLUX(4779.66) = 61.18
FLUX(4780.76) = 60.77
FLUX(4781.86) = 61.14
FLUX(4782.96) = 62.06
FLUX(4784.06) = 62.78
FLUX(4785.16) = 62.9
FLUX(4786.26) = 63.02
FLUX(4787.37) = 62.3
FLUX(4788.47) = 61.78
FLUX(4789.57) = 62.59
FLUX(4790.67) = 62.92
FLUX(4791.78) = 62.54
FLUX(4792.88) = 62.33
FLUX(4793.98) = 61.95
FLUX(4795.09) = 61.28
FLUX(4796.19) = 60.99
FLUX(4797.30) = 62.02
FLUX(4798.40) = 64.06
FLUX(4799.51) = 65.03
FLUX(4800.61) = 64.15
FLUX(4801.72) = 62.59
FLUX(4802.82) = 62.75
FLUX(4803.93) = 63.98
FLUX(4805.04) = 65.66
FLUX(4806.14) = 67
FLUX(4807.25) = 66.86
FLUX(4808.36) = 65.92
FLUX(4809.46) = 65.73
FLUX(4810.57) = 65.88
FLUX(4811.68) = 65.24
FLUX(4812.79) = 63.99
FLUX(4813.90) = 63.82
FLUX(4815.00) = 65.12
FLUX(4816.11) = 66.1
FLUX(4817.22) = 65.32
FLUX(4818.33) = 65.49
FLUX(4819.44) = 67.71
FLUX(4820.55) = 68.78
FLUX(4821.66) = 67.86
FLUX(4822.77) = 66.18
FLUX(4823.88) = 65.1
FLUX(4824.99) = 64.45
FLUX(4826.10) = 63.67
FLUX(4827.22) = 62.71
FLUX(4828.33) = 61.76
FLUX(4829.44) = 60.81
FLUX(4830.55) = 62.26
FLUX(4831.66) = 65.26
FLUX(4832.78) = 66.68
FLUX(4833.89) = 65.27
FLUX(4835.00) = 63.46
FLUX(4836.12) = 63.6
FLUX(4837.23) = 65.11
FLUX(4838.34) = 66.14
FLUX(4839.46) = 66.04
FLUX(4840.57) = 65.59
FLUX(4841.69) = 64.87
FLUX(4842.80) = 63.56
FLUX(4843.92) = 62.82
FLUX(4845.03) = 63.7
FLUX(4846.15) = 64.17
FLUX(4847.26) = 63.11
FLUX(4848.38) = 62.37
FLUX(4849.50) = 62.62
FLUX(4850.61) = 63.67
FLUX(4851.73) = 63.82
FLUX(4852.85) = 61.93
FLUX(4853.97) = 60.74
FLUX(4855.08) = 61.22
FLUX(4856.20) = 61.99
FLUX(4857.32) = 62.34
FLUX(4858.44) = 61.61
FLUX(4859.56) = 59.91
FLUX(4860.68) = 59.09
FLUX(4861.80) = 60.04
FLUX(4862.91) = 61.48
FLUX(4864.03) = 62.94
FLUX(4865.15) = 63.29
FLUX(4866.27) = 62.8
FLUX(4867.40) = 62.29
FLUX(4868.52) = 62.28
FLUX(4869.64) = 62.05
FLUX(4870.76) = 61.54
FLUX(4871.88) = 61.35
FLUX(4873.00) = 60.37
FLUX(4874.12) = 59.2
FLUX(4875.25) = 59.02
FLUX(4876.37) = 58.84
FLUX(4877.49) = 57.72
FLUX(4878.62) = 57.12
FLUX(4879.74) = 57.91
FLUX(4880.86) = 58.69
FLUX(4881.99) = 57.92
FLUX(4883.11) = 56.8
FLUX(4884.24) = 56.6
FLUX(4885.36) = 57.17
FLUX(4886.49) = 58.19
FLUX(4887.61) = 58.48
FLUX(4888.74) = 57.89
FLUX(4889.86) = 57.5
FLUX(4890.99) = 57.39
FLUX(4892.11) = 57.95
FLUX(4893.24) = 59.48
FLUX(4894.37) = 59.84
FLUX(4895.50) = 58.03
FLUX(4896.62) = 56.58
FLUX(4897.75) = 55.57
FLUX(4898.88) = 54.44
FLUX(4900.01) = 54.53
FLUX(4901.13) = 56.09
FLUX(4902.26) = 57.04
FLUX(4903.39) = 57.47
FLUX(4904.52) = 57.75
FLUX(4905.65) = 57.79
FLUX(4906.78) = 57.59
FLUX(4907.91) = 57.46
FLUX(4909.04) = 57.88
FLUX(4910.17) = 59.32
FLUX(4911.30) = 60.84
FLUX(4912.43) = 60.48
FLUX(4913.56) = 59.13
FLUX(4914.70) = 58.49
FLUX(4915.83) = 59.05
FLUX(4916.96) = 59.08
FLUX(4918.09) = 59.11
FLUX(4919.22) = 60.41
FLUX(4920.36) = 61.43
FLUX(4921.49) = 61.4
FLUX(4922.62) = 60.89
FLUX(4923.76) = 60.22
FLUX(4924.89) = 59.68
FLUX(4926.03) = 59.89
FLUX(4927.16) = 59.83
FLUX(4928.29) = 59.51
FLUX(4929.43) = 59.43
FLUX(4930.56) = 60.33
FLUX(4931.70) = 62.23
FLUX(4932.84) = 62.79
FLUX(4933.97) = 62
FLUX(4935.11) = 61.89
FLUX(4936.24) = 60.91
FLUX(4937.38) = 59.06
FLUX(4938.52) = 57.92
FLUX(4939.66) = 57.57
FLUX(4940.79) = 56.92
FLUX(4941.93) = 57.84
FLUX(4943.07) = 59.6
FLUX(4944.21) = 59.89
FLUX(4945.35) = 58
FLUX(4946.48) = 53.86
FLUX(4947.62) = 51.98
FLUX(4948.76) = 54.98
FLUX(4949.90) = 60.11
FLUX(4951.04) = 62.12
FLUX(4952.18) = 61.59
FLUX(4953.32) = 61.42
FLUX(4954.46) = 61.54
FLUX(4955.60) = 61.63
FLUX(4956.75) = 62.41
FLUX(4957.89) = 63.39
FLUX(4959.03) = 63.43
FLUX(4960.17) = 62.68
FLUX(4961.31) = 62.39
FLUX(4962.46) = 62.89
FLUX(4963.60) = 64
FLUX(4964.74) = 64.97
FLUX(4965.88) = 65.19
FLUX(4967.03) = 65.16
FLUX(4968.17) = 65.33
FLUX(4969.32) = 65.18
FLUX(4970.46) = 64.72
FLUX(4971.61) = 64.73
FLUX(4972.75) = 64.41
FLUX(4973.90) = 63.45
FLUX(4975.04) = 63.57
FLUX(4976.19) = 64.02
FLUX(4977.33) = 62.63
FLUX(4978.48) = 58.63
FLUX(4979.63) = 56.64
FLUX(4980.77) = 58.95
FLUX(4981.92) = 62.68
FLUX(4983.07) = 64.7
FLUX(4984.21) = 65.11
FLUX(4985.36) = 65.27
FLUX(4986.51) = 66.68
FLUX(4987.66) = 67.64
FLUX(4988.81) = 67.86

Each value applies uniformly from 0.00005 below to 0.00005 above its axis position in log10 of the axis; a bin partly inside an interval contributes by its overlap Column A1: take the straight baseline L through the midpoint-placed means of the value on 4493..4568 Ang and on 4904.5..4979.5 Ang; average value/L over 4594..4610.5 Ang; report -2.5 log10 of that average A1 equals 0.22 mag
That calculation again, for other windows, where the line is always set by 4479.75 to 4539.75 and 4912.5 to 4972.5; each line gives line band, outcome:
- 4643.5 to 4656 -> 0.388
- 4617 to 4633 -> 0.396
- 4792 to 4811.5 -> 0.146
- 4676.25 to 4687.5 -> 0.230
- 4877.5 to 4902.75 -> 0.143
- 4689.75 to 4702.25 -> 0.198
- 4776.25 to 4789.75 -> 0.208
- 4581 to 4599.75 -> 0.288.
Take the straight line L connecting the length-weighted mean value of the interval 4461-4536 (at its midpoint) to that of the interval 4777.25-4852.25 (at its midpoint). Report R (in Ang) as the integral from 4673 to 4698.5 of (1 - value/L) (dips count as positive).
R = 4.8 Ang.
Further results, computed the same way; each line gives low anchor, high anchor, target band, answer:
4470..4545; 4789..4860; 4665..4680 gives 2.9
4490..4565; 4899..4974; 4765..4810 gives 5.2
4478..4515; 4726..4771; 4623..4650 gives 8.6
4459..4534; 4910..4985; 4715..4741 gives 6.1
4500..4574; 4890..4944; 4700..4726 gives 1.5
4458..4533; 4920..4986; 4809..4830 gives 3.3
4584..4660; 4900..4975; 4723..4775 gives -0.9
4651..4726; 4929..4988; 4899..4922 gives 1.5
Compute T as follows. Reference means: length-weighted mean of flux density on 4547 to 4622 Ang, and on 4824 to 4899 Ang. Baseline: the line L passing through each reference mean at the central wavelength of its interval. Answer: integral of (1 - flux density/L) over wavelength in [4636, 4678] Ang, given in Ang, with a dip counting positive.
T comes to 4.9 Ang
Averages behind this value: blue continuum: 73.1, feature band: 61.7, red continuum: 61.2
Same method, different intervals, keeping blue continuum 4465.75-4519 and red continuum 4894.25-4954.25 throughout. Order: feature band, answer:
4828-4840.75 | 1.2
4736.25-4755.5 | 4.6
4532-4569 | 9.3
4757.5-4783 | 5.8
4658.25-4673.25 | 4.5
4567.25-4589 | 6.3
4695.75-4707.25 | 2.5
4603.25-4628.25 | 9.1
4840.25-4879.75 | 3.4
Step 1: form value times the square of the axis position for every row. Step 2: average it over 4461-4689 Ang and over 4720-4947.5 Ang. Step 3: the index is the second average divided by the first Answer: 0.83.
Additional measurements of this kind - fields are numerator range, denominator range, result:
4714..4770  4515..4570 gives 0.85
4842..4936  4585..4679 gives 1.04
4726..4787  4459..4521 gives 0.59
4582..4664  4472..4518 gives 0.60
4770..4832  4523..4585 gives 0.88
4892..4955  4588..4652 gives 1.07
